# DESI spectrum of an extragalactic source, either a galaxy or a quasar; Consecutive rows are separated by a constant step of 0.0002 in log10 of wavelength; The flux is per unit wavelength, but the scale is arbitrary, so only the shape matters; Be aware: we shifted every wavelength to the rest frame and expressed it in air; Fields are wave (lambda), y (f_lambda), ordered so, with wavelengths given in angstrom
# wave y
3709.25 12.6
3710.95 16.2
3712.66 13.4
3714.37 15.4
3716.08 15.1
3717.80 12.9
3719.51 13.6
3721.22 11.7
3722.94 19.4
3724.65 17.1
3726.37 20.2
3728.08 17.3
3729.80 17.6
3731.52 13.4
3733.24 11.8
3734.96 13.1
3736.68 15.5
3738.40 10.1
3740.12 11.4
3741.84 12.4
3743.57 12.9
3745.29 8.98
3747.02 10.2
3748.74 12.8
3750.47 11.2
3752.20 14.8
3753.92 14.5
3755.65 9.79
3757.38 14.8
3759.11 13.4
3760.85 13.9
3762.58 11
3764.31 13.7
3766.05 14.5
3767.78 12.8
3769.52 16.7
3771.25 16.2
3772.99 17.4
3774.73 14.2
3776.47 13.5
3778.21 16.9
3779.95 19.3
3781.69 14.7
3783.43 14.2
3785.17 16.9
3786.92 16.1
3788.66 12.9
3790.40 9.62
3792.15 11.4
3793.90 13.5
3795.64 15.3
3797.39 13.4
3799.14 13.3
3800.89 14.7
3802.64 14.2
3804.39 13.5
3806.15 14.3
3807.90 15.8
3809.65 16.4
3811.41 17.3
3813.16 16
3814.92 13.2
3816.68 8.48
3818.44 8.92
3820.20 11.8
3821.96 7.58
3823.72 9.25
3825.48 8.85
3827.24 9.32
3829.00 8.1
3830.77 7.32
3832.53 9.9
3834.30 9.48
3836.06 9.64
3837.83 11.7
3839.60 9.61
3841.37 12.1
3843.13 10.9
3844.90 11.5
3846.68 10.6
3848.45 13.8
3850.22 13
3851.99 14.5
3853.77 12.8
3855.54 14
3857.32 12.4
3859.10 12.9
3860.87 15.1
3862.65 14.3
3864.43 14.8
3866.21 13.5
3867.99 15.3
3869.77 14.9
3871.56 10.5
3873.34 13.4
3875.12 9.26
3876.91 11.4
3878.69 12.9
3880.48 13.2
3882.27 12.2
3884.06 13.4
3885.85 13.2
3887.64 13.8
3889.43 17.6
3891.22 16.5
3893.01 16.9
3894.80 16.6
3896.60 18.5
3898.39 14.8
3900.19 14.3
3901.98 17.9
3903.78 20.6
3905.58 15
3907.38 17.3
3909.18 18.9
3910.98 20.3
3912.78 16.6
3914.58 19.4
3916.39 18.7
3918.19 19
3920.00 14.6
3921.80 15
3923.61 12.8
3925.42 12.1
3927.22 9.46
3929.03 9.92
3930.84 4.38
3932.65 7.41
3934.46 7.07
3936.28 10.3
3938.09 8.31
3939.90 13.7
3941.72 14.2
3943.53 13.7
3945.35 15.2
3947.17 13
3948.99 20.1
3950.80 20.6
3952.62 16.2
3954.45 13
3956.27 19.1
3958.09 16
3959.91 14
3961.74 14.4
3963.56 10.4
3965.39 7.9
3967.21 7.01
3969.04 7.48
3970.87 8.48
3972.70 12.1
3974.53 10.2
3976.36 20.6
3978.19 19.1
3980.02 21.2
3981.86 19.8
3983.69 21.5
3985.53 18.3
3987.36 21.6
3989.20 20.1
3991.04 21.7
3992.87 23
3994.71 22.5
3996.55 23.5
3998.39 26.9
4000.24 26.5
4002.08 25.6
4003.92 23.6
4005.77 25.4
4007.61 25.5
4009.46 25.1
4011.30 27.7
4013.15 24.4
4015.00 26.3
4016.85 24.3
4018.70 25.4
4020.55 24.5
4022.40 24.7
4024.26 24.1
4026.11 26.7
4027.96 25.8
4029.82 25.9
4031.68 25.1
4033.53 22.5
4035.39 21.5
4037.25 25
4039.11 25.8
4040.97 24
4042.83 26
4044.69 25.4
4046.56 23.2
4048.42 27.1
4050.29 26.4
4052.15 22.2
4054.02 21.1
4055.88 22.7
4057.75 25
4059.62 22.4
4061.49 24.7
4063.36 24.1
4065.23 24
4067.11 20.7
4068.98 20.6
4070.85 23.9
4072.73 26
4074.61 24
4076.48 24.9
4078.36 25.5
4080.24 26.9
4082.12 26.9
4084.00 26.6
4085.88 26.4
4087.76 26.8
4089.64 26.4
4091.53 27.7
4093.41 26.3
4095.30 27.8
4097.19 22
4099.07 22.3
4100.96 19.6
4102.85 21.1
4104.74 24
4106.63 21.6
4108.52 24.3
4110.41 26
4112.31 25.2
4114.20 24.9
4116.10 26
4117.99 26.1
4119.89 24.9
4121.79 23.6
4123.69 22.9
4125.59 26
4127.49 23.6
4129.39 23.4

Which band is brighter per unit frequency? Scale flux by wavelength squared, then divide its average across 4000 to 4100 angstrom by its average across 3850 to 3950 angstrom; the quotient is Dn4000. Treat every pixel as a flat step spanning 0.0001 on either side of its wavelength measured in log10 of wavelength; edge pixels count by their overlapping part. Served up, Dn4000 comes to 1.89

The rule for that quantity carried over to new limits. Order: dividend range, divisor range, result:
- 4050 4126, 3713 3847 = 2.17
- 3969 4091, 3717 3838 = 2.01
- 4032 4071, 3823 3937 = 1.96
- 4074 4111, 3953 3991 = 1.72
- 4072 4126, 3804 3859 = 2.44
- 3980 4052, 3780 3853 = 2.18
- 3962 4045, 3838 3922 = 1.57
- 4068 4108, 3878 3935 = 1.83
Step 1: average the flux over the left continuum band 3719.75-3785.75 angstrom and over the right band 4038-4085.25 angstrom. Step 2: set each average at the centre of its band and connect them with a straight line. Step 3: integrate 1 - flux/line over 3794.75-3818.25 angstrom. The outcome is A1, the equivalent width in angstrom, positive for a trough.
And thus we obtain 2.7 angstrom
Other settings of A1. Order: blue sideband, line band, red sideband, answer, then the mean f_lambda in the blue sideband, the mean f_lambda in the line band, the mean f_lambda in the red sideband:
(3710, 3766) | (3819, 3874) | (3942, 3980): 8.8 angstrom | 13.7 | 11.7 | 14.1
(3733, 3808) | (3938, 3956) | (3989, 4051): 5.3 angstrom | 13.7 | 15.2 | 24.8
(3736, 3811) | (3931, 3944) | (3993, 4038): 6.8 angstrom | 13.8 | 10.2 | 24.9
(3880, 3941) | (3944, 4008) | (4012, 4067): 5.6 angstrom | 14.4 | 18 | 24.4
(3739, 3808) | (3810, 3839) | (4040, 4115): 9.3 angstrom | 13.7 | 10.5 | 24.4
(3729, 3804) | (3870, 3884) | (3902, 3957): 2.2 angstrom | 13.7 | 12.1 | 14.6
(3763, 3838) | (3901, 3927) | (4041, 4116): 1.3 angstrom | 13.1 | 16.8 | 24.4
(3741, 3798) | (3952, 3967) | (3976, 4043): 5.7 angstrom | 13.8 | 13.5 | 23.8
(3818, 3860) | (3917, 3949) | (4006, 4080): 9.4 angstrom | 10.9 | 12.1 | 24.5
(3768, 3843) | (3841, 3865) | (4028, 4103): 3.2 angstrom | 12.9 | 13.1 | 24.5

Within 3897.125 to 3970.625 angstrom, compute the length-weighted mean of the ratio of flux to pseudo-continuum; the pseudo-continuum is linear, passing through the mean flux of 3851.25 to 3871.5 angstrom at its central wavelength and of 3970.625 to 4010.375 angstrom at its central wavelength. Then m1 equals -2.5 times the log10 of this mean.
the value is 0.26 mag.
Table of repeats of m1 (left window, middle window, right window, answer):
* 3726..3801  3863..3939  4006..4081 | 0.326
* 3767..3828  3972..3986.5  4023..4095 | 0.191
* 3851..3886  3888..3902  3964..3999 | -0.163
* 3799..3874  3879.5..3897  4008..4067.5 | 0.028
